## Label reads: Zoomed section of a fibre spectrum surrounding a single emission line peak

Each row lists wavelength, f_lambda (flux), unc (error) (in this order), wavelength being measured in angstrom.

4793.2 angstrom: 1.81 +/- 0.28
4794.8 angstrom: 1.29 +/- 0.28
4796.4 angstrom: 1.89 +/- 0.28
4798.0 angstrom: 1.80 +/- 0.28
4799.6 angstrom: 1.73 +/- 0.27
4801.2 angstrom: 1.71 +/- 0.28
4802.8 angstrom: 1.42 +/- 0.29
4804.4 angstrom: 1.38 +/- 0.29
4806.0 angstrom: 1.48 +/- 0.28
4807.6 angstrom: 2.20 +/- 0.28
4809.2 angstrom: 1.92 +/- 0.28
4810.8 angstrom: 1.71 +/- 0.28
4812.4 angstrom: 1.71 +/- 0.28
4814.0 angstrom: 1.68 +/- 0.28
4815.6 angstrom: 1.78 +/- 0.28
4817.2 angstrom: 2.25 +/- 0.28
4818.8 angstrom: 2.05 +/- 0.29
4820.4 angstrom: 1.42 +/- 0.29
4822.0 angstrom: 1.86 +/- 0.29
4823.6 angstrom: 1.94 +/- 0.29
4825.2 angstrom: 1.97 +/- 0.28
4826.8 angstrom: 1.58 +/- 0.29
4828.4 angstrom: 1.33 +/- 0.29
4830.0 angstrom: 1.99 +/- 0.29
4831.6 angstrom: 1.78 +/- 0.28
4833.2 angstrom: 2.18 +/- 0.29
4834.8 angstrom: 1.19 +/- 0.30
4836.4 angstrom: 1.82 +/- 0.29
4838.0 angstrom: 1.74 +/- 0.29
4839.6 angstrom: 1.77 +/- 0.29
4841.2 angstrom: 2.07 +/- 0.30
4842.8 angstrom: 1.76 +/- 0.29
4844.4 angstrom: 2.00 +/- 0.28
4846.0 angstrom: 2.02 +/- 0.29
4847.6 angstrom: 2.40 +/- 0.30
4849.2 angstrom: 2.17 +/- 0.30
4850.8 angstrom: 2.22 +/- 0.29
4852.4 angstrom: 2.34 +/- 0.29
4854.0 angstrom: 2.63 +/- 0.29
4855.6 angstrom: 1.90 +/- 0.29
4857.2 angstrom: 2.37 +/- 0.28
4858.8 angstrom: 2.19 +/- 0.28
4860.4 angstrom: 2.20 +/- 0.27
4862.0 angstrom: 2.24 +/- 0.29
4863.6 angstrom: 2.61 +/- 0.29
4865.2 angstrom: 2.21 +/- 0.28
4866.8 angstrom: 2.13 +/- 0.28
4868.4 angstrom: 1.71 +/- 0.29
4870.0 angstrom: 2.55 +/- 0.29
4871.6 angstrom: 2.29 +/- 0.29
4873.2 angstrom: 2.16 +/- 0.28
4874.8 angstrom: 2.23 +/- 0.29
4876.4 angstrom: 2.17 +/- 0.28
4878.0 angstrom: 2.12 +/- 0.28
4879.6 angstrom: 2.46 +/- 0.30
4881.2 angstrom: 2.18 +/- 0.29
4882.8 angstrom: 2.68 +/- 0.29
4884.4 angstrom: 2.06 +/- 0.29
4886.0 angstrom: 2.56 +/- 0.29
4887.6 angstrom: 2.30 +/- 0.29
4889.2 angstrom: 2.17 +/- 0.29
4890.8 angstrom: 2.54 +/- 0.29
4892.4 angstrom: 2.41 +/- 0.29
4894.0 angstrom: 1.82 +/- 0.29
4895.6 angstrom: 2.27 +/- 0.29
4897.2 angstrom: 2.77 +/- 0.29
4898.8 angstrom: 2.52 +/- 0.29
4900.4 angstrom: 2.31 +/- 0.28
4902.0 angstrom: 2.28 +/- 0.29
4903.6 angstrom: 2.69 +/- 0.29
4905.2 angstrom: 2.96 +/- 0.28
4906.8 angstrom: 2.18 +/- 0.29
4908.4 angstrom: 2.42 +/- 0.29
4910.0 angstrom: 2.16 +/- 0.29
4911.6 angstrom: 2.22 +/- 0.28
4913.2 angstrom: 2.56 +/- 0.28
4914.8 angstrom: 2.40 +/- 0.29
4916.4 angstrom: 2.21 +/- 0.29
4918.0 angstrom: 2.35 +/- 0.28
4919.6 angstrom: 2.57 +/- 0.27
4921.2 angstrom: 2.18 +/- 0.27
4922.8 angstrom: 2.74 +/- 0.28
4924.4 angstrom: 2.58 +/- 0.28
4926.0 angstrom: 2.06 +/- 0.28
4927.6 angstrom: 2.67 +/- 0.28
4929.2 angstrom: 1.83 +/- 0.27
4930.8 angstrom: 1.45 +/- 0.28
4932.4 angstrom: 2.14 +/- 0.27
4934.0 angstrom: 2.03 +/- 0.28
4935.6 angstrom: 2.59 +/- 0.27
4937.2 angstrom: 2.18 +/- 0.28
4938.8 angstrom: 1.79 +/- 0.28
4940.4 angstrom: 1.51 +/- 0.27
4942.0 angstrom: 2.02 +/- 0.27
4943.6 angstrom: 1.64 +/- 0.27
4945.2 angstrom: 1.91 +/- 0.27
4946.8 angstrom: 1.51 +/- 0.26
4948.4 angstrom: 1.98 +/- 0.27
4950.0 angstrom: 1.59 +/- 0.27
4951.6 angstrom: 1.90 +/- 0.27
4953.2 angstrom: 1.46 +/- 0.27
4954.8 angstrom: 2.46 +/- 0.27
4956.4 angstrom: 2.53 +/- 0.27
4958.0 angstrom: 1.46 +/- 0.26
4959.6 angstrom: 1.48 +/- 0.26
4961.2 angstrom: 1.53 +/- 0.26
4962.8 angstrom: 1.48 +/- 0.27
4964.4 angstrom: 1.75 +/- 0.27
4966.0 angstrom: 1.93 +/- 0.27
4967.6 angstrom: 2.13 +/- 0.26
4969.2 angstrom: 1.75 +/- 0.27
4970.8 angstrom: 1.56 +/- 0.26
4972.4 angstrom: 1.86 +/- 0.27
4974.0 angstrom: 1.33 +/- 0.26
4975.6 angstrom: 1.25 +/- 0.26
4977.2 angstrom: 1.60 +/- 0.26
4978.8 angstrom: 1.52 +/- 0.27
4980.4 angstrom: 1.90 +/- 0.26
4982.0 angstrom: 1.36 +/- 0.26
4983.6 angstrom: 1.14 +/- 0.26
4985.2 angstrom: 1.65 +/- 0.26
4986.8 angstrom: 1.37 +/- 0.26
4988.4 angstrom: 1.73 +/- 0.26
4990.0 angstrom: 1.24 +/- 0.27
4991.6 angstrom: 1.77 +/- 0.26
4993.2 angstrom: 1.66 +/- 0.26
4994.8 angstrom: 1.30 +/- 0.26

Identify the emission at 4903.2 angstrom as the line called C III] 1909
